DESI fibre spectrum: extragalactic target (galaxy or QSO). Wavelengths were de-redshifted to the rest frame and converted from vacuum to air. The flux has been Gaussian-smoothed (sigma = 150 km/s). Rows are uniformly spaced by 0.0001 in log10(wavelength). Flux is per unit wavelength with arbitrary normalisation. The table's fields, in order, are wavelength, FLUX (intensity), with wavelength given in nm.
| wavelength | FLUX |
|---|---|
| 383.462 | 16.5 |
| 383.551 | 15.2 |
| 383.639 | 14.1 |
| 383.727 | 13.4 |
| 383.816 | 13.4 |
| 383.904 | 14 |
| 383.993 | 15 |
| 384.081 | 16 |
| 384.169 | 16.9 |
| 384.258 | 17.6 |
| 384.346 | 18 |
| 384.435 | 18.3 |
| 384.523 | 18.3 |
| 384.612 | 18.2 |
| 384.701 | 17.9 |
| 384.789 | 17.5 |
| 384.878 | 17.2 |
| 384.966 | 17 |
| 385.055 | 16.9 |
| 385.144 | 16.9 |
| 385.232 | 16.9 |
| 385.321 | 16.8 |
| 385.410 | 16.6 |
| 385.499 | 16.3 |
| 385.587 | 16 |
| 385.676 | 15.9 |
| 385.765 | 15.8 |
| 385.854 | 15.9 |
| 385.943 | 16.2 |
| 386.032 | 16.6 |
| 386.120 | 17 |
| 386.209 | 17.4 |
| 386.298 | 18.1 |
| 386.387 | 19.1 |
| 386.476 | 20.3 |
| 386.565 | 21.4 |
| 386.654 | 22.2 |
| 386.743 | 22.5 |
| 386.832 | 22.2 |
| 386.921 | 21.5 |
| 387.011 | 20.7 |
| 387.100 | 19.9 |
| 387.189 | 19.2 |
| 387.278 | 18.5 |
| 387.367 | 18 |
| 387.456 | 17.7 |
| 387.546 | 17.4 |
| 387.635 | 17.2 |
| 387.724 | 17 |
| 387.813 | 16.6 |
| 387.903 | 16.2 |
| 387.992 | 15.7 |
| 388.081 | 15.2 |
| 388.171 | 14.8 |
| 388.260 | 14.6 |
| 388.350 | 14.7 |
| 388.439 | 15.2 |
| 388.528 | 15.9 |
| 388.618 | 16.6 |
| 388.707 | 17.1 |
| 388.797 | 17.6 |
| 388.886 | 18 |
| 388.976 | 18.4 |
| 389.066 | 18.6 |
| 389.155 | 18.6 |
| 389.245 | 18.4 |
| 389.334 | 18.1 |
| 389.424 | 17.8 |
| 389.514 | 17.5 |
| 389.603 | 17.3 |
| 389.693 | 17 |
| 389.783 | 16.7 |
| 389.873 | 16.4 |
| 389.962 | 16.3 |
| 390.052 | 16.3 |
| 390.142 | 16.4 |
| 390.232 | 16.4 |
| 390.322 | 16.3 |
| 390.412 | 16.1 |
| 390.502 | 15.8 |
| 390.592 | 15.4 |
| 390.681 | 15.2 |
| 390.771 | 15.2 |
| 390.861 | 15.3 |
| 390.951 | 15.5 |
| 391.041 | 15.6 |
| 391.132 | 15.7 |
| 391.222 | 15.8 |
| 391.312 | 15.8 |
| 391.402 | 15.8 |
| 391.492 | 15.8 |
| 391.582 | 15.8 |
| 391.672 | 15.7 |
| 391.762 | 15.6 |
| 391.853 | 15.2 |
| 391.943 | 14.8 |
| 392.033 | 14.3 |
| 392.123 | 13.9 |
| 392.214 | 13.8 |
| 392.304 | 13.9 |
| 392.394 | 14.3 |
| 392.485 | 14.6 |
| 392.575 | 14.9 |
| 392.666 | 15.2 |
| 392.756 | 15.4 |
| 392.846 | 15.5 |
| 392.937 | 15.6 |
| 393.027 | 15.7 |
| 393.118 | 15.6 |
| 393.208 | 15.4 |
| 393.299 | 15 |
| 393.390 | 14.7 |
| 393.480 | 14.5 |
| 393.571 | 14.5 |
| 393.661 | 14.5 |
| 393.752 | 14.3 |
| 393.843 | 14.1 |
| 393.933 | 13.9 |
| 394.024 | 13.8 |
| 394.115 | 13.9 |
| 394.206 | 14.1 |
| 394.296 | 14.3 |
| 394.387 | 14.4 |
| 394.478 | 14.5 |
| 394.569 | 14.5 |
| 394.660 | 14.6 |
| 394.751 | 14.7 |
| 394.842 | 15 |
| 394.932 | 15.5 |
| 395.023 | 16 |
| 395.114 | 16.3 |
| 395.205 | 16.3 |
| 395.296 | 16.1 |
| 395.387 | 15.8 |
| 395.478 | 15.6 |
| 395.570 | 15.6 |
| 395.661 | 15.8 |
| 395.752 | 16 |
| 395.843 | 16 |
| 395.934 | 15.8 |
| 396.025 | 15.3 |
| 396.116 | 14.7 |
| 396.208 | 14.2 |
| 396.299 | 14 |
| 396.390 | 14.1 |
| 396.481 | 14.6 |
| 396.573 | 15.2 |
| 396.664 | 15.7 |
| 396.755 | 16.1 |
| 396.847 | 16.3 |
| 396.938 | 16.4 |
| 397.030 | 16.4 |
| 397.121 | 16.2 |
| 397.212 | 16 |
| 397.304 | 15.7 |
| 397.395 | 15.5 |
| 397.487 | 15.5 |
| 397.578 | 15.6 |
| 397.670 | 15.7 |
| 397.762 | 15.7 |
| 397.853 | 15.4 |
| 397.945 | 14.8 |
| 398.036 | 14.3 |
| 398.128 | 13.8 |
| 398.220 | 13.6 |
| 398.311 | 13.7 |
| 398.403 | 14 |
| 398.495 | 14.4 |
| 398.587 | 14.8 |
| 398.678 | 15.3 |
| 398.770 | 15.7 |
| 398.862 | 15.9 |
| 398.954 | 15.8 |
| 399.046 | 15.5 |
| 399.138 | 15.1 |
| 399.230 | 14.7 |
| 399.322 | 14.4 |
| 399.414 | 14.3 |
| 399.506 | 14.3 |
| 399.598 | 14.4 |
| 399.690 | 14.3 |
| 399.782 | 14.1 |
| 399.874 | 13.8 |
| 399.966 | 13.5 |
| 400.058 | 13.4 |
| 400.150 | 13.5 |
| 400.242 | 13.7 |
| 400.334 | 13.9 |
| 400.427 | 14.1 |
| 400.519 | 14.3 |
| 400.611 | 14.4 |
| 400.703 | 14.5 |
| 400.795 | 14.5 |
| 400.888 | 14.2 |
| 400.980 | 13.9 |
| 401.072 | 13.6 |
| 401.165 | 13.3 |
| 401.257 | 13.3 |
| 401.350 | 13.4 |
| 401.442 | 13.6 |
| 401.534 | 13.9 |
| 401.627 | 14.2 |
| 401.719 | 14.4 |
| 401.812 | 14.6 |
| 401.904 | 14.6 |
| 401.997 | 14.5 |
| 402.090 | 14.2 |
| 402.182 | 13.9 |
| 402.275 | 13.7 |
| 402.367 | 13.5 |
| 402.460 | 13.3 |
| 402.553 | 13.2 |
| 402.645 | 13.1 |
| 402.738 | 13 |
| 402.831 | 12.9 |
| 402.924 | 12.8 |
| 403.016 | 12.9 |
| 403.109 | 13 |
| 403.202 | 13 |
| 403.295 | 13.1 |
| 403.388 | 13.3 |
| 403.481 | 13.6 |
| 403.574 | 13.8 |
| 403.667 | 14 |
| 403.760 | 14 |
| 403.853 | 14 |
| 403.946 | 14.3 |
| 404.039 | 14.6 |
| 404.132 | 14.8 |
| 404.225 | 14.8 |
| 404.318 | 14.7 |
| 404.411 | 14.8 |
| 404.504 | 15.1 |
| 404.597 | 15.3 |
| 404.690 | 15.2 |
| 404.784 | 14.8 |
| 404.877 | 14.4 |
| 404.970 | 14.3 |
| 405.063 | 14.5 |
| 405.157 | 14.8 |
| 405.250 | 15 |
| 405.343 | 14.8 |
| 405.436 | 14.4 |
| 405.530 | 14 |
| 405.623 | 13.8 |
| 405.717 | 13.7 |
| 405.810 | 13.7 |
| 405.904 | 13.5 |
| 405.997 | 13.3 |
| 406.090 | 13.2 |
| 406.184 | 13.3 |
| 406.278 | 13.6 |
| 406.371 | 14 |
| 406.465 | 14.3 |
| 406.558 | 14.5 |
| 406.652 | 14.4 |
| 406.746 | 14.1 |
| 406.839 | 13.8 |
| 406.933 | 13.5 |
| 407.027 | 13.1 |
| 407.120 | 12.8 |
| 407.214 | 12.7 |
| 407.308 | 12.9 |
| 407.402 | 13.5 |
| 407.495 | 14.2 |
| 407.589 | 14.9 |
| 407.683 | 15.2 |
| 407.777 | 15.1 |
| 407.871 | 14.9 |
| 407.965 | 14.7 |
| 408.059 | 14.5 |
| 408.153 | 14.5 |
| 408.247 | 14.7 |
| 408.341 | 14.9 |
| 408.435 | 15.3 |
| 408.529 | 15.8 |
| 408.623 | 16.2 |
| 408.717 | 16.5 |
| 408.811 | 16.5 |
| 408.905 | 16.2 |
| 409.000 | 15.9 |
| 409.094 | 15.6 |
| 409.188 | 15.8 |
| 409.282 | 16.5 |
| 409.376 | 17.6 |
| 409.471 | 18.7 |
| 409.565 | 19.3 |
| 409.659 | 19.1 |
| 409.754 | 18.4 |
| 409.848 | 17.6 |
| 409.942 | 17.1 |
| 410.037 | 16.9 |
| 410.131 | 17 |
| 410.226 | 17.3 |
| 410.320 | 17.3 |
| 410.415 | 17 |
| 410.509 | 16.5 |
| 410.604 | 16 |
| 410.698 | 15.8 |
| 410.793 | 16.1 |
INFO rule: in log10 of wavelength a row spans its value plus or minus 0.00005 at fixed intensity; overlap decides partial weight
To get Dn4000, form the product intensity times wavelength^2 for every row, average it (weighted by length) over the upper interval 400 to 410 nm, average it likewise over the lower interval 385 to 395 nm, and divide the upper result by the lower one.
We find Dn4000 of 0.96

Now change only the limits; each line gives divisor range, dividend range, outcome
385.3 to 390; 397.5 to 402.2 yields 0.87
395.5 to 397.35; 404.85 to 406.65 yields 0.95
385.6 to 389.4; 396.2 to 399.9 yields 0.89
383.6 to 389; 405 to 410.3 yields 0.98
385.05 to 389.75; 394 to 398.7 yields 0.90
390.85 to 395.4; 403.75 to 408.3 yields 1.01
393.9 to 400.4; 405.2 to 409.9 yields 1.06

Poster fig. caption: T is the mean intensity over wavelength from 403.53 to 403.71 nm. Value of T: 13.9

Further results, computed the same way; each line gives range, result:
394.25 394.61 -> 14.4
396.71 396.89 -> 16.1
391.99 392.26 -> 14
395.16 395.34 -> 16.2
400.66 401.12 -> 14.1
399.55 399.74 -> 14.3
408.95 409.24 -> 15.8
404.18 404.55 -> 14.9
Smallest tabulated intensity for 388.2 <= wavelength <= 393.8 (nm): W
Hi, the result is 13.8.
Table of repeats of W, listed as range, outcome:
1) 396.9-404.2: 12.8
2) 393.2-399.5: 13.6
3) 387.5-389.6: 14.6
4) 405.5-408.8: 12.7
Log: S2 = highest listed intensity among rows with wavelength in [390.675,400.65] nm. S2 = 16.4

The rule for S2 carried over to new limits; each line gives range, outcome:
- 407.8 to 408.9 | 16.5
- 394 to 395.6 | 16.3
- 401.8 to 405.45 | 15.3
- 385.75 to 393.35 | 22.5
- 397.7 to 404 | 15.9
